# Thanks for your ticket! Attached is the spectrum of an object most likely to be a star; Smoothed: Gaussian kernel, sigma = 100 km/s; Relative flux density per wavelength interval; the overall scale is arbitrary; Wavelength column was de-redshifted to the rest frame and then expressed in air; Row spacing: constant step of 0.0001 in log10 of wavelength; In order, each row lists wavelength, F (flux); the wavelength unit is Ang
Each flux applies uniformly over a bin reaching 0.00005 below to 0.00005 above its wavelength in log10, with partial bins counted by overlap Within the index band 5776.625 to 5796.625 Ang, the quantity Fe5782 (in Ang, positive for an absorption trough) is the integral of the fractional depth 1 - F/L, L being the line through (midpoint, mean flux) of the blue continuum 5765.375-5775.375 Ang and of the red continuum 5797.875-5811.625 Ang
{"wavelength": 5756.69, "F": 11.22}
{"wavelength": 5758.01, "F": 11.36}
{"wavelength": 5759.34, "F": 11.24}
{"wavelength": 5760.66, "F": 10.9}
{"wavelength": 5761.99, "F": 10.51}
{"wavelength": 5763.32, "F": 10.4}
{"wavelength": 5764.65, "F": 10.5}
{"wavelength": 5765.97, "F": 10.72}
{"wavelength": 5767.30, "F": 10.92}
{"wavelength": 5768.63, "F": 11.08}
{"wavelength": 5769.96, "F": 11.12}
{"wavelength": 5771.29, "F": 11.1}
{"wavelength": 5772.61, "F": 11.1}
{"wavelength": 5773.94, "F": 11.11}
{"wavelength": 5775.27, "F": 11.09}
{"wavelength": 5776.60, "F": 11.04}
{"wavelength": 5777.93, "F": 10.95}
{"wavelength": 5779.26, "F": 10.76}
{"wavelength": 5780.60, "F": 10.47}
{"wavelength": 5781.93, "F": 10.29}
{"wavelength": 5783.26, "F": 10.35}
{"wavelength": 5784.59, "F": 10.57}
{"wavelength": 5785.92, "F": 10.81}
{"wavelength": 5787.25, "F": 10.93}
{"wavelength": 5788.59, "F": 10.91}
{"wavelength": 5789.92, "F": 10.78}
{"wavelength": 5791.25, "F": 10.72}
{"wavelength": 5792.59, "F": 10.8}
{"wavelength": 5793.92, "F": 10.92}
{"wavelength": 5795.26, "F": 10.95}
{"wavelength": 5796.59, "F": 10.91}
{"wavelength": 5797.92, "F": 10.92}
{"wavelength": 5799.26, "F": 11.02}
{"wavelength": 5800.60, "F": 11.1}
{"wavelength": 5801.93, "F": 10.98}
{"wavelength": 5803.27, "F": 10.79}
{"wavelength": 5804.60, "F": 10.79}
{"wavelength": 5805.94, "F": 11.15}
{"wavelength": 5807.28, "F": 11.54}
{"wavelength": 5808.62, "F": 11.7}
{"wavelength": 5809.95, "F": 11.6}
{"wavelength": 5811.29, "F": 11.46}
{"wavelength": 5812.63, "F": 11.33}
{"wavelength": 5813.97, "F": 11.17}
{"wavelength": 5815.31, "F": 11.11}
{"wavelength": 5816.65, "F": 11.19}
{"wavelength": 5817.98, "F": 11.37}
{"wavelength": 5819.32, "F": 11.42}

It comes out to 0.6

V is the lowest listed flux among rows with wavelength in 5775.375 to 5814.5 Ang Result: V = 10.29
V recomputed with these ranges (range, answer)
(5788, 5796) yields 10.72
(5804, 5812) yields 10.79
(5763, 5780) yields 10.4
